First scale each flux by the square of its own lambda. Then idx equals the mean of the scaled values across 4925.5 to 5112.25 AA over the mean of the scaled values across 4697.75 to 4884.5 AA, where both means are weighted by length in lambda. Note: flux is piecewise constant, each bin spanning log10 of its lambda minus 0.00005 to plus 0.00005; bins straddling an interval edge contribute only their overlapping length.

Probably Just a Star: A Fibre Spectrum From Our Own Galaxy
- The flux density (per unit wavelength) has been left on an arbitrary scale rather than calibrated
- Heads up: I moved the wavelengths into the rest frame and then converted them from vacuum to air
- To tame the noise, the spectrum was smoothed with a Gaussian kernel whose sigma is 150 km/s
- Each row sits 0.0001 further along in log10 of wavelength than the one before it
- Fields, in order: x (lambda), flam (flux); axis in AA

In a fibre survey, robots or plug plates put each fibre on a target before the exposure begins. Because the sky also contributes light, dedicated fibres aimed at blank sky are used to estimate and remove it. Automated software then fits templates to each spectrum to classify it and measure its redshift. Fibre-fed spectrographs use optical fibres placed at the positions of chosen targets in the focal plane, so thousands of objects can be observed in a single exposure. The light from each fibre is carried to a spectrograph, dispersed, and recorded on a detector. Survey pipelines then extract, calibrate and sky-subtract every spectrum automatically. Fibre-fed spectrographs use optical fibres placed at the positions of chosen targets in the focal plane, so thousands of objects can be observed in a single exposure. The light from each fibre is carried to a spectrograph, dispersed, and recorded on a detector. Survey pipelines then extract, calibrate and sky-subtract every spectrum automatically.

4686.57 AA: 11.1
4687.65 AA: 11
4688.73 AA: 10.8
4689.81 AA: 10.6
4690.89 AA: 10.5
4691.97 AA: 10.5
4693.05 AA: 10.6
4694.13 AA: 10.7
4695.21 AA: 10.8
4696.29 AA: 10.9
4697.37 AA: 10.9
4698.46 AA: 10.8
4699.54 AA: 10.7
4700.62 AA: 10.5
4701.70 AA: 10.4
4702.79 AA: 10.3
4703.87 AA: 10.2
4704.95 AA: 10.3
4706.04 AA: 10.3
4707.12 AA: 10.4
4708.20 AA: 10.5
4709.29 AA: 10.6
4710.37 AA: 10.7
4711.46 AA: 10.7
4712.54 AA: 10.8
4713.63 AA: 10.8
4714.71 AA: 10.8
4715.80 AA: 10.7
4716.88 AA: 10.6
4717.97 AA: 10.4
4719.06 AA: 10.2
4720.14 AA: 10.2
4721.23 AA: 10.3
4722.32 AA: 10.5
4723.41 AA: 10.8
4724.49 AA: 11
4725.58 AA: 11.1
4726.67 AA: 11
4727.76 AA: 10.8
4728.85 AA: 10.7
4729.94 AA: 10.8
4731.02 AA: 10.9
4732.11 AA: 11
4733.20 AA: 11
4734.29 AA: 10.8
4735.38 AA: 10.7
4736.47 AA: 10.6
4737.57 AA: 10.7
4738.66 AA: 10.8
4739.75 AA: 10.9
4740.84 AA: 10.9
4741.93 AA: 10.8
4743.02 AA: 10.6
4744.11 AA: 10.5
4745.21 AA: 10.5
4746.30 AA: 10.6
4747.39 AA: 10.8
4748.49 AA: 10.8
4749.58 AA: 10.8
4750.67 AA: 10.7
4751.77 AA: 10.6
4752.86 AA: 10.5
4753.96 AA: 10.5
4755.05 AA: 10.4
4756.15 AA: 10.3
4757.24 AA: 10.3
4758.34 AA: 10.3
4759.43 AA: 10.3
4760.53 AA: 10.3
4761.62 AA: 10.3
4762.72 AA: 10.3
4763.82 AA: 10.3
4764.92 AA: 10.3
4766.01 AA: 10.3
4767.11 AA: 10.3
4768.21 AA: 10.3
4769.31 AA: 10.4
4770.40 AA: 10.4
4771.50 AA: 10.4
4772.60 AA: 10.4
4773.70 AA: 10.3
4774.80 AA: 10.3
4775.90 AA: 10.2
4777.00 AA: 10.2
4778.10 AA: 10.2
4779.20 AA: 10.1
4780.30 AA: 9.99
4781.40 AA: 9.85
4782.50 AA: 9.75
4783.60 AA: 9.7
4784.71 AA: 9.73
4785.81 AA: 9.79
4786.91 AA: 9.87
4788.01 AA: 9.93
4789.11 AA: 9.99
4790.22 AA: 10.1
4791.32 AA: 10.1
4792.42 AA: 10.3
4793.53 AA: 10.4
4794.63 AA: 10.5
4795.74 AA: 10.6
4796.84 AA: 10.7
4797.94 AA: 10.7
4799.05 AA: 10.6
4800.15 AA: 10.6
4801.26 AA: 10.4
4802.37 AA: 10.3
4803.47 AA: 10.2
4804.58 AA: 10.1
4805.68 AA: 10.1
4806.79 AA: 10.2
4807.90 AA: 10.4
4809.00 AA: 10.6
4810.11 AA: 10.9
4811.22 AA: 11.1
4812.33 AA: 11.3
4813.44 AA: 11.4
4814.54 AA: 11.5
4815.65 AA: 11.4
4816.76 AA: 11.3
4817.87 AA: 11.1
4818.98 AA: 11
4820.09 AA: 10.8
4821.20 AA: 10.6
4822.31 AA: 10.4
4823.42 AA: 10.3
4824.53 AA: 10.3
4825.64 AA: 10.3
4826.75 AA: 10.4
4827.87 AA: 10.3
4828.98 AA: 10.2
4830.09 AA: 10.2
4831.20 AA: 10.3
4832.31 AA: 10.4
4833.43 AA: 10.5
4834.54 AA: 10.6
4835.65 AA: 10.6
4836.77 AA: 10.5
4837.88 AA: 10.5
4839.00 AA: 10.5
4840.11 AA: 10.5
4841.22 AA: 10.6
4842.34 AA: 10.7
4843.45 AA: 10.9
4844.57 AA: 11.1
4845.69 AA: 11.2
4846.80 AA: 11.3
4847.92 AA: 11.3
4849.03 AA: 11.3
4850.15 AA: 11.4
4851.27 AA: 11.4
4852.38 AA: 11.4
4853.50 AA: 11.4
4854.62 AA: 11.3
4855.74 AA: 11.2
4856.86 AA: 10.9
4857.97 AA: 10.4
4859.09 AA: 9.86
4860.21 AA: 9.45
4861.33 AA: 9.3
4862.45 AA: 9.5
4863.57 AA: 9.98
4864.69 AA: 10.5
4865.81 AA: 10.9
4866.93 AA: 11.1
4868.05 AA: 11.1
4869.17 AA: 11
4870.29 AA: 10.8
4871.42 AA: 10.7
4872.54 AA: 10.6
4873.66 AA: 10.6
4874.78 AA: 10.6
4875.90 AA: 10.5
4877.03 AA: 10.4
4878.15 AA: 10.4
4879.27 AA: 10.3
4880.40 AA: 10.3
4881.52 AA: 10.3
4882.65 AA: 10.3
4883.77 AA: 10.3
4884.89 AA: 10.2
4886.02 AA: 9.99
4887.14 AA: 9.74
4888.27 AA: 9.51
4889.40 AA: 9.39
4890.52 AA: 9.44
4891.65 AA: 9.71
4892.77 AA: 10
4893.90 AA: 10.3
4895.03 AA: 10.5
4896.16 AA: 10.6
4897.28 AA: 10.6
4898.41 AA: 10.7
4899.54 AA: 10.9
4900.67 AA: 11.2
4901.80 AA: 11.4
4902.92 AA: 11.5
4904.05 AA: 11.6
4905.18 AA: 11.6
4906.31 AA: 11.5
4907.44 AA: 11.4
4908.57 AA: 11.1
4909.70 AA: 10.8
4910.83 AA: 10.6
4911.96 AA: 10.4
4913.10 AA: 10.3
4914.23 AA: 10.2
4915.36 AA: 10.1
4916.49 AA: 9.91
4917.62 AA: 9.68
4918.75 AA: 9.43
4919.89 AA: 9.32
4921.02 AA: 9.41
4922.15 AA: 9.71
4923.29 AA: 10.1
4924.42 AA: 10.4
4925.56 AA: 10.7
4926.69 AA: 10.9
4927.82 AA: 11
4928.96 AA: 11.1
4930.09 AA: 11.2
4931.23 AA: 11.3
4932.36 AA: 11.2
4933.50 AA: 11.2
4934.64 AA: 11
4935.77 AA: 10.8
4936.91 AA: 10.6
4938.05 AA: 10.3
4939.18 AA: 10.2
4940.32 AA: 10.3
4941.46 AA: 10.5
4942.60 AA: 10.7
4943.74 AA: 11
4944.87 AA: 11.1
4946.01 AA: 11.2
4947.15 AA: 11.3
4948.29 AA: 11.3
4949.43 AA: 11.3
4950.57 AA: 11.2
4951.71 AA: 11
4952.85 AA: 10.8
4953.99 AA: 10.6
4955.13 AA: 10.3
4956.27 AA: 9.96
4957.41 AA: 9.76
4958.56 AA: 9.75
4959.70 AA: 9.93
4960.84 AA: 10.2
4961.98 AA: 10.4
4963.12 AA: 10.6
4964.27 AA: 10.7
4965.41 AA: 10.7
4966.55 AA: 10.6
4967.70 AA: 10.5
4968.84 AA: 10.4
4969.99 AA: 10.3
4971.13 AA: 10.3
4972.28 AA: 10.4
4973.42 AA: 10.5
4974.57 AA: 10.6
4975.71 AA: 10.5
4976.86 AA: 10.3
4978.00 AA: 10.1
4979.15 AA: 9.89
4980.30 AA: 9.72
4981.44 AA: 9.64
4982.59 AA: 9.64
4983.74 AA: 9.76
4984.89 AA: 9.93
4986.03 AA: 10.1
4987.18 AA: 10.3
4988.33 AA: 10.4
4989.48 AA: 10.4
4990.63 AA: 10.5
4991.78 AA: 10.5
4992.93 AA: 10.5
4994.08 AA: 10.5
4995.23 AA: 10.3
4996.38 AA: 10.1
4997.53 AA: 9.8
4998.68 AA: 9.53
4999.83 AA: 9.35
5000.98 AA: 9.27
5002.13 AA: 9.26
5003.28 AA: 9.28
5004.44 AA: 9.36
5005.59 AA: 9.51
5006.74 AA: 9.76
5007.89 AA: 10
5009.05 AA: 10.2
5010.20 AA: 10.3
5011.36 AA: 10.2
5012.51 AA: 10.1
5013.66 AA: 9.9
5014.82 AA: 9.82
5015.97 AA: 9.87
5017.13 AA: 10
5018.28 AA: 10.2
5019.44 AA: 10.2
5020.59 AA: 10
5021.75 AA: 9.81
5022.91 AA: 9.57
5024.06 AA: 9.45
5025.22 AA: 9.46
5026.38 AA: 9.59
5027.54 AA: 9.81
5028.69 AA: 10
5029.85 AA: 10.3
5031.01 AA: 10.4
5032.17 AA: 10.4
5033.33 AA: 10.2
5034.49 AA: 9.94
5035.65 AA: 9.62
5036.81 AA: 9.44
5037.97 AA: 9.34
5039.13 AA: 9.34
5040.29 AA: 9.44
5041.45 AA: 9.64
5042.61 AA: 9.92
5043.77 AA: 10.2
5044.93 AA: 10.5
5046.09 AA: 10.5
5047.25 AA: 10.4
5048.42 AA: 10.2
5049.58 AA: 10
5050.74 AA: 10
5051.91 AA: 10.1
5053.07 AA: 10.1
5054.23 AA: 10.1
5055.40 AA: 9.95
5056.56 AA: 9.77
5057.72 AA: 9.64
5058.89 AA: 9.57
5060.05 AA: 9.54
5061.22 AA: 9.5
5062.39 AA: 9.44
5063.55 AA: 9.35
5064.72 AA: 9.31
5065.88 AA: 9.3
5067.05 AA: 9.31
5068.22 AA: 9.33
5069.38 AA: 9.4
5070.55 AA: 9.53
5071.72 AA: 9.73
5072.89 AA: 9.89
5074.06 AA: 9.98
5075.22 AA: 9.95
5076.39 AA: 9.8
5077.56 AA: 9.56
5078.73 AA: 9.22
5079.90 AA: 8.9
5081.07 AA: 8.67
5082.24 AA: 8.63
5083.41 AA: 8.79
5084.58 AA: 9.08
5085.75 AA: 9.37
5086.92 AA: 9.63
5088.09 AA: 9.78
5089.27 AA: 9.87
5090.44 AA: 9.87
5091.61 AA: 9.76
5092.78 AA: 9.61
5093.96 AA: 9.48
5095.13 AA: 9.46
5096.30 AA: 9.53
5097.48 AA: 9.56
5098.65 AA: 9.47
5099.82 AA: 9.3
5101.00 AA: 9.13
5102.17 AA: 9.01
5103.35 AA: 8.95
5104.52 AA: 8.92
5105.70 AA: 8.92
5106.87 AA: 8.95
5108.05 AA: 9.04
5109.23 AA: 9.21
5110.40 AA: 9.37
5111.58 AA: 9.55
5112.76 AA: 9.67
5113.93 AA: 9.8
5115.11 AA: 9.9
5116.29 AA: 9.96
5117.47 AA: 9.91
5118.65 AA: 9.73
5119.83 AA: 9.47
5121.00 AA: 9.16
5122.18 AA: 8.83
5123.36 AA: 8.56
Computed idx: 1.04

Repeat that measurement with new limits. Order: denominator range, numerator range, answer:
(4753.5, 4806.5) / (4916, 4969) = 1.10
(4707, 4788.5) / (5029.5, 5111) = 1.04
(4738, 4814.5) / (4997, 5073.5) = 1.05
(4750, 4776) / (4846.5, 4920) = 1.07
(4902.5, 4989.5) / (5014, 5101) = 0.96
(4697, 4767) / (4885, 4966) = 1.08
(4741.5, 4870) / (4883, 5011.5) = 1.04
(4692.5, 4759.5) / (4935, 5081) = 1.06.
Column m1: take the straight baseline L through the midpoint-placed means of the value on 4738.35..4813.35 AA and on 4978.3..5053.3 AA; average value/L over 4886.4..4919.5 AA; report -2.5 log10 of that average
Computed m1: -0.03 mag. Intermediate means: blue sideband 10.4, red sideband 9.93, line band 10.5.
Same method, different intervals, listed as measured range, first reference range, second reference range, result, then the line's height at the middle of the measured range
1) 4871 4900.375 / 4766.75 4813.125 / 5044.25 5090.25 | -0.022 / 10.1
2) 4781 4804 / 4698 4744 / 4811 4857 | 0.060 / 10.8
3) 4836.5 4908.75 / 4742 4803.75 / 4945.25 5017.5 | -0.038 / 10.3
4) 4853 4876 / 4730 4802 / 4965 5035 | -0.032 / 10.3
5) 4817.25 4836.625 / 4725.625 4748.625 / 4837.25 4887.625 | 0.018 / 10.7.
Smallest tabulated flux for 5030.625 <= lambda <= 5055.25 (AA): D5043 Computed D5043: 9.34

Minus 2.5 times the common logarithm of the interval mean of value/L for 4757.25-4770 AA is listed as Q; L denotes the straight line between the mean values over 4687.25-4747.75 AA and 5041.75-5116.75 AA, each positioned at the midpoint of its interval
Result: 0.02 mag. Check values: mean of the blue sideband 10.7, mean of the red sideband 9.57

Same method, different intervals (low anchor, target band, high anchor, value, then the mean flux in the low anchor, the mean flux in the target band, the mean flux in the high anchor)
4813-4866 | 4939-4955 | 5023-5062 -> -0.06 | 10.7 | 10.9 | 9.88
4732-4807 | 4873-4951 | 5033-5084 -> -0.06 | 10.4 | 10.6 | 9.66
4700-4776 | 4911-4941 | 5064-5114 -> -0.05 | 10.6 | 10.4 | 9.38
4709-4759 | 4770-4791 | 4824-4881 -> 0.06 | 10.7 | 10.1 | 10.6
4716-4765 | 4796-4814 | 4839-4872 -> 0.01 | 10.6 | 10.6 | 10.8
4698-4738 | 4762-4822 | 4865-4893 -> 0.01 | 10.6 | 10.4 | 10.3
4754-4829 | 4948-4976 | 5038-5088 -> -0.06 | 10.4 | 10.5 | 9.63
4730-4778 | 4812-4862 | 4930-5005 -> -0.03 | 10.5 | 10.7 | 10.4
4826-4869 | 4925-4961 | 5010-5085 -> -0.05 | 10.7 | 10.7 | 9.74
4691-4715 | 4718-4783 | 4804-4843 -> 0.01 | 10.6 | 10.5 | 10.6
